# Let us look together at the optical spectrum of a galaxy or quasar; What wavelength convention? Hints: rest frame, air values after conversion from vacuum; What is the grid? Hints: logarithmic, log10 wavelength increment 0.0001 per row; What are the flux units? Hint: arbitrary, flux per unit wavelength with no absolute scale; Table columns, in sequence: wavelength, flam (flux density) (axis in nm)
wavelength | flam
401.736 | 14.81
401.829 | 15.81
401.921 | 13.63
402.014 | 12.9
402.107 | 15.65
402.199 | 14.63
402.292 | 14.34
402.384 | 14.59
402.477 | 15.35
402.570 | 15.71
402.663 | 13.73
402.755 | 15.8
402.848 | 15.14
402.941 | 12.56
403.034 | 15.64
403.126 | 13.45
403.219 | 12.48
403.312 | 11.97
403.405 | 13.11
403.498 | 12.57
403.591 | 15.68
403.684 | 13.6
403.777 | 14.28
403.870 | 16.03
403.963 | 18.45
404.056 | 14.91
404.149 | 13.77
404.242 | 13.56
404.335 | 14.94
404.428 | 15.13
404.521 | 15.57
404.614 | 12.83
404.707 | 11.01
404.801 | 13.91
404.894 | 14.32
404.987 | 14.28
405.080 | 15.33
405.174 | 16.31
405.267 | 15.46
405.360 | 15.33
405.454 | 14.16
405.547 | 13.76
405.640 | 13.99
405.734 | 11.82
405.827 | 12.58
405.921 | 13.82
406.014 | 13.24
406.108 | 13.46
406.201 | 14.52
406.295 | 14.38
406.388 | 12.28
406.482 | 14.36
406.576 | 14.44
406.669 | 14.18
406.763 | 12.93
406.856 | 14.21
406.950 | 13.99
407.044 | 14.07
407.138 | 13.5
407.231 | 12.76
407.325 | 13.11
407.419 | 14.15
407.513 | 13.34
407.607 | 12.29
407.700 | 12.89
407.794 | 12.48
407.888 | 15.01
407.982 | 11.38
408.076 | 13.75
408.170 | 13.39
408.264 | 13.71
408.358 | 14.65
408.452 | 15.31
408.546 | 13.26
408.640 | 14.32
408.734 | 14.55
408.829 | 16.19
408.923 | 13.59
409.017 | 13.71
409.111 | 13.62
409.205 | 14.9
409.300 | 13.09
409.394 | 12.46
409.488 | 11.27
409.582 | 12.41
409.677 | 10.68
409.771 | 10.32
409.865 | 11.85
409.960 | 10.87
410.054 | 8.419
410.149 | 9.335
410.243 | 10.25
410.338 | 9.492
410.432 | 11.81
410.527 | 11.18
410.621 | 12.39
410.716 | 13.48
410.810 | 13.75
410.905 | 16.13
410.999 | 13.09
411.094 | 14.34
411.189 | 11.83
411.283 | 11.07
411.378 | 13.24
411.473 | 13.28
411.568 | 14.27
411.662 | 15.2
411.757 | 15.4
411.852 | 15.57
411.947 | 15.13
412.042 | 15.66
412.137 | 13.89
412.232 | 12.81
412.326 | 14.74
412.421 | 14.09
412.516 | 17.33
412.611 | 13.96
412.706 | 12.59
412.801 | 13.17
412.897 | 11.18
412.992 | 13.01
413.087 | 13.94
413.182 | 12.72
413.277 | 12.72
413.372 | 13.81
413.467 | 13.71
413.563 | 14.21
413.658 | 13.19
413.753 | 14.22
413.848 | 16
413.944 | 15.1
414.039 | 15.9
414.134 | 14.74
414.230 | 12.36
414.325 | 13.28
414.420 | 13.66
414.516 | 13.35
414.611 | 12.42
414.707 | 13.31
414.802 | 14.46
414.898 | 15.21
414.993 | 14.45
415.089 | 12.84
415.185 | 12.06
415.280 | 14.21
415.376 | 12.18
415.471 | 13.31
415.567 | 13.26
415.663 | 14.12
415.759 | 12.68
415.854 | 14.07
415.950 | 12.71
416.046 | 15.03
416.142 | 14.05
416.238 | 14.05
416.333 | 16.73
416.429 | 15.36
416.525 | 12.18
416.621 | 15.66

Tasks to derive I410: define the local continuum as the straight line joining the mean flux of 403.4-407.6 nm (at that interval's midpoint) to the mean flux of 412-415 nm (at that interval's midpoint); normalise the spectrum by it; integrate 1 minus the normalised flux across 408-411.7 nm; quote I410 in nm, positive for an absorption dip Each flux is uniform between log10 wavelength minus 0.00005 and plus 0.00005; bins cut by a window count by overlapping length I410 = 0.31 nm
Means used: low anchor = 14.1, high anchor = 13.9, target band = 12.8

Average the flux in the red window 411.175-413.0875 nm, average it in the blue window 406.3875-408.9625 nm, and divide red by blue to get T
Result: 1.01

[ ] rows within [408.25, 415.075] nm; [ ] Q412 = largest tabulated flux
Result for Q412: 17.33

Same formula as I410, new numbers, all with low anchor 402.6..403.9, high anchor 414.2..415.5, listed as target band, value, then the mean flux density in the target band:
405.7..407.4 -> 0.03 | 13.6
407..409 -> 0.01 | 13.7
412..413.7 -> -0.03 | 13.7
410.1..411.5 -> 0.13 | 12.3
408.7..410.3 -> 0.18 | 12.2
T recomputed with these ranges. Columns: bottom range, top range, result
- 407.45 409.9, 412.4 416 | 1.03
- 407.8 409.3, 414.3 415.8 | 0.96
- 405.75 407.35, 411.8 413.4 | 1.02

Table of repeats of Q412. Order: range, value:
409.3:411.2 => 16.13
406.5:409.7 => 16.19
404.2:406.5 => 16.31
